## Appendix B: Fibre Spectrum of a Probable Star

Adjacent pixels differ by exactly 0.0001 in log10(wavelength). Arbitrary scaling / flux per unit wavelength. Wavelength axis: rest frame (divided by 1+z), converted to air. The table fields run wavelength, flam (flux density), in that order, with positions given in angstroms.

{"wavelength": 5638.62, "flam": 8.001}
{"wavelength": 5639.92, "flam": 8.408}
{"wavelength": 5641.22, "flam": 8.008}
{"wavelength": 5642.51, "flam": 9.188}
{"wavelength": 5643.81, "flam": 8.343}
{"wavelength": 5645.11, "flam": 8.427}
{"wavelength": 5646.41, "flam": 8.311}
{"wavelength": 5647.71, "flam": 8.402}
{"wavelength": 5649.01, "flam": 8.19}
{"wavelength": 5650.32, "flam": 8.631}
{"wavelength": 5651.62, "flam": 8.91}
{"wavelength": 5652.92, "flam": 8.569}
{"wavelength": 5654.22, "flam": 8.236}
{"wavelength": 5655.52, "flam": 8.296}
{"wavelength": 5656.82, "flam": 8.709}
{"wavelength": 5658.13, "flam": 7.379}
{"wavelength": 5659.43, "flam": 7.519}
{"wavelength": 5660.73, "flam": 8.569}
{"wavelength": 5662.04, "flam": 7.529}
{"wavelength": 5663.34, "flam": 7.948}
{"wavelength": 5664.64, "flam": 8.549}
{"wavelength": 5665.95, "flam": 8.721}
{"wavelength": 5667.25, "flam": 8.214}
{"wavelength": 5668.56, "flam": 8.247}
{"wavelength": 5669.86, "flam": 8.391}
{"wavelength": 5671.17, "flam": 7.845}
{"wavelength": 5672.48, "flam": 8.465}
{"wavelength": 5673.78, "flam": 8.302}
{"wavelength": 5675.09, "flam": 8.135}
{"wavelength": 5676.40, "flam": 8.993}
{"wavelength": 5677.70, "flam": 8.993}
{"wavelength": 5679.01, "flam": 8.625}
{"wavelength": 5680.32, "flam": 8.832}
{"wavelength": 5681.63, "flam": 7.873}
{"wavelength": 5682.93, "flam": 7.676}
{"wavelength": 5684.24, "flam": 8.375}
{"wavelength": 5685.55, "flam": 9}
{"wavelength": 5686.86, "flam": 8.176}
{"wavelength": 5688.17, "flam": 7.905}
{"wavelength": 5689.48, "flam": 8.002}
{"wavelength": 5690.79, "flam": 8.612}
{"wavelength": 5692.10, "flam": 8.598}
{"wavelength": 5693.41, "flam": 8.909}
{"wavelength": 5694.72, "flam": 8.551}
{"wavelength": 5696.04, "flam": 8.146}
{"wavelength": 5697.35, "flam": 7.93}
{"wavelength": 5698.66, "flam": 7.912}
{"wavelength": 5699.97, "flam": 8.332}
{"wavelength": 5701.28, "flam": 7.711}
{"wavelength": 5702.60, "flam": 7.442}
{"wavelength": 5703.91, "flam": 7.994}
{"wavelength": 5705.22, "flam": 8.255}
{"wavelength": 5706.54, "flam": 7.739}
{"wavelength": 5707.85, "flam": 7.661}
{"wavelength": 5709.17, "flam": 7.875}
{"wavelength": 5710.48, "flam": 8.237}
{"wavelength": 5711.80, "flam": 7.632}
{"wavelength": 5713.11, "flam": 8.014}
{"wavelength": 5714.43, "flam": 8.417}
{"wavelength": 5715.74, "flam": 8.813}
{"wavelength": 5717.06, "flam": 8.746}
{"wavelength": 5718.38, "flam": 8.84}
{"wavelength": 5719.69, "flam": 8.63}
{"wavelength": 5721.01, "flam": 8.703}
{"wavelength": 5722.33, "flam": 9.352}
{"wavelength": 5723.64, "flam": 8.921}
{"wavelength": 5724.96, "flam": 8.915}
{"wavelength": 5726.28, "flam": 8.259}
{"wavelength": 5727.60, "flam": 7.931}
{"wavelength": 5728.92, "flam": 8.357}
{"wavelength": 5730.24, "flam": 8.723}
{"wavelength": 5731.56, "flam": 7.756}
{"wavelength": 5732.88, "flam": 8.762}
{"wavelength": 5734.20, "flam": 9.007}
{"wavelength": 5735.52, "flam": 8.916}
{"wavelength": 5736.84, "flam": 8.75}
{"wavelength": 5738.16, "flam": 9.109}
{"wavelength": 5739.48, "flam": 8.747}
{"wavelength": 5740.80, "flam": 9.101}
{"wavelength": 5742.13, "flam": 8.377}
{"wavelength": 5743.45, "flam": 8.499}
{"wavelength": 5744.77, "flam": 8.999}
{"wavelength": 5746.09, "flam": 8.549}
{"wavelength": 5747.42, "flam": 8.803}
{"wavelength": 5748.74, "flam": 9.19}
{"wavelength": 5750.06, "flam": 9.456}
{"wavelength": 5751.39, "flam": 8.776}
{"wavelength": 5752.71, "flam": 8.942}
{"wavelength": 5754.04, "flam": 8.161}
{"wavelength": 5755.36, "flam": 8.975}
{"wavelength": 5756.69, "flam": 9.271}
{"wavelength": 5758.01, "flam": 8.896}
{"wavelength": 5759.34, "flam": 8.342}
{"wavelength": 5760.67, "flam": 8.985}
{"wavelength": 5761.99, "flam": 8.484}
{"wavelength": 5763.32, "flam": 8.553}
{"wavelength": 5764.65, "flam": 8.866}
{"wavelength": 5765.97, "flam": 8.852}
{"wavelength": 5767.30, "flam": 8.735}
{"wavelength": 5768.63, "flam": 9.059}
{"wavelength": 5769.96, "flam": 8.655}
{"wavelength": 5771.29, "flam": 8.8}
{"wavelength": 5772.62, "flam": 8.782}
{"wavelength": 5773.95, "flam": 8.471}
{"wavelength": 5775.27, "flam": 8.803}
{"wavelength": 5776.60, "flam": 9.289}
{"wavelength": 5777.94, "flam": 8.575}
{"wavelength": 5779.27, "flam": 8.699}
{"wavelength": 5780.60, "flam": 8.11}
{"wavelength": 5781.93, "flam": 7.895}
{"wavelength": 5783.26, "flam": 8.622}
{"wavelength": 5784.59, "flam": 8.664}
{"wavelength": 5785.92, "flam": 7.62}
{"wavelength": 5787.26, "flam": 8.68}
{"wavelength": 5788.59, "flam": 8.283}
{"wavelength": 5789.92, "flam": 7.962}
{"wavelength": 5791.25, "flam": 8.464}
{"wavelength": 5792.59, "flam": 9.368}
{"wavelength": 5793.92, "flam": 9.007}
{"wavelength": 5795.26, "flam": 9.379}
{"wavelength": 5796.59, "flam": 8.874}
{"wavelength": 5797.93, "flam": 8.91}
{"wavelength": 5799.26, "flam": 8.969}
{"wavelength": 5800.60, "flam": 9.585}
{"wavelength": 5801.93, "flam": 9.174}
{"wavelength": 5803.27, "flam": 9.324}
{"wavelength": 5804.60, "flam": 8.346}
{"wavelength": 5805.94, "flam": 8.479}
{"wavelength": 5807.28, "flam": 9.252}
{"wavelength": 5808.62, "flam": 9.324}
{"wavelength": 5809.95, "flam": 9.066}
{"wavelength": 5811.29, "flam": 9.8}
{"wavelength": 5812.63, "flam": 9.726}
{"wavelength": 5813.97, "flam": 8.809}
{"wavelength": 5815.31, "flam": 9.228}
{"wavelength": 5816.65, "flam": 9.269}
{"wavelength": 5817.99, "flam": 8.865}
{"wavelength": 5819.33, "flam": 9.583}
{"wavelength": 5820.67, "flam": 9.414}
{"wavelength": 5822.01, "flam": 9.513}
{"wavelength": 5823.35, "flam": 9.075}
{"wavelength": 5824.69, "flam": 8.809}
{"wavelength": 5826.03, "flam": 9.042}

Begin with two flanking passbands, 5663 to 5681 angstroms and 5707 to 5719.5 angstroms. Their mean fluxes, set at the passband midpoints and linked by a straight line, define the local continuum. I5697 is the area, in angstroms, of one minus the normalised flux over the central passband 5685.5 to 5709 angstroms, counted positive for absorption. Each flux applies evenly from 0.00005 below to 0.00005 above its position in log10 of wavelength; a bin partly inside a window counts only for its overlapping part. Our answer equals 0.6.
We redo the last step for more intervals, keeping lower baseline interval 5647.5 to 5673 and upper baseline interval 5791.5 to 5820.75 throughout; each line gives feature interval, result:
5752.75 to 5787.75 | 1.09 angstroms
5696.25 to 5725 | 1.04 angstroms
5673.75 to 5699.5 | 0.13 angstroms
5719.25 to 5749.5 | 0.00 angstroms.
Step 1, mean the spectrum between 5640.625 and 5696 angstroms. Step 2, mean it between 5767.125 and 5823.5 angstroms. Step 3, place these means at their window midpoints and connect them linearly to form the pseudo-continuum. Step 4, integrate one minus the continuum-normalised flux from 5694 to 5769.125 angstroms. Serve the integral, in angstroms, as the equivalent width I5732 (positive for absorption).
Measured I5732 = 0.7 angstroms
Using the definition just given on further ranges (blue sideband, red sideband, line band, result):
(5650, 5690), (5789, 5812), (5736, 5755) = -0.2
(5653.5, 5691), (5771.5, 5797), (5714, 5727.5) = -0.5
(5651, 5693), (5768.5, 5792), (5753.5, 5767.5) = -0.4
